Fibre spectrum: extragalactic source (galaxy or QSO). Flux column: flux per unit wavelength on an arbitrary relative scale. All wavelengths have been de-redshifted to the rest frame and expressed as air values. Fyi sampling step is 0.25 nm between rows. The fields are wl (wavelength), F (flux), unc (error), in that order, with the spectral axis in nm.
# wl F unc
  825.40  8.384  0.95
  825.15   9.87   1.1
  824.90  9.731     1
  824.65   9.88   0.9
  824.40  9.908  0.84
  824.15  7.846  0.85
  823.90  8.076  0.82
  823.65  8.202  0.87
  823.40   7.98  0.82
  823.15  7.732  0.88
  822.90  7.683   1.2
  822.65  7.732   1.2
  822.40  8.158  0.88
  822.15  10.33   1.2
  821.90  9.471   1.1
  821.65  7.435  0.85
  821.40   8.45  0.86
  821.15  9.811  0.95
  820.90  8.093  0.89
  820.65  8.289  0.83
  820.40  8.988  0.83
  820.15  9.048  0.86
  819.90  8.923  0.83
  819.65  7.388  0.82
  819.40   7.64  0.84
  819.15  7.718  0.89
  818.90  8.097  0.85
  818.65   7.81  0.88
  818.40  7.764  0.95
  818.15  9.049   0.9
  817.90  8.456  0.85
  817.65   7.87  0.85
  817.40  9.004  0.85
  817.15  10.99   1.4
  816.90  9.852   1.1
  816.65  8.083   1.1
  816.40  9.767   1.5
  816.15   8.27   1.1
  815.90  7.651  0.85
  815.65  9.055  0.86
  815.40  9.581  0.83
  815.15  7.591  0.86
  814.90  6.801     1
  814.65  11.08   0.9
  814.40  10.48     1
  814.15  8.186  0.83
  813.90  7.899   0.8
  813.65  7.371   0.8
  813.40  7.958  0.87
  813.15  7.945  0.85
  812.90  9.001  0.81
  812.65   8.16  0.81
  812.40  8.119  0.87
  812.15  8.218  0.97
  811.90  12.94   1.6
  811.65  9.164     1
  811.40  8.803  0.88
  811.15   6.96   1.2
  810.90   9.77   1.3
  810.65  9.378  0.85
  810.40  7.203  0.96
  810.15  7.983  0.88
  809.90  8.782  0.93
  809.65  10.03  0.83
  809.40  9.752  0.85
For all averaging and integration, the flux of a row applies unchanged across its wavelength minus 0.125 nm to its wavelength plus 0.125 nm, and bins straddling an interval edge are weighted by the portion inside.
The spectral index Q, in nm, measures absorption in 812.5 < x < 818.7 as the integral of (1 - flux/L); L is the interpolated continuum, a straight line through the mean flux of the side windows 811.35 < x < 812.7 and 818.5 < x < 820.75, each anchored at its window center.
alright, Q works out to 0.104 nm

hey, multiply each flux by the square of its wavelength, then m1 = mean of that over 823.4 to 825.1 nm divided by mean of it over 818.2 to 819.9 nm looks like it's 1.15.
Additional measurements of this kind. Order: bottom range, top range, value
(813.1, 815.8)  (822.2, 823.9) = 0.96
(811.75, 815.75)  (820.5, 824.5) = 0.98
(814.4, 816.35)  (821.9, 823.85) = 0.97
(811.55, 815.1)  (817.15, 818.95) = 0.98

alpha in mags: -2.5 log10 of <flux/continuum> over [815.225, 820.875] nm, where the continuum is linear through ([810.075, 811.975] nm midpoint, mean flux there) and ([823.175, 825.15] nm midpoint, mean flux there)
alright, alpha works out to 0.04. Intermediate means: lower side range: 8.95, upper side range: 8.82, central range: 8.59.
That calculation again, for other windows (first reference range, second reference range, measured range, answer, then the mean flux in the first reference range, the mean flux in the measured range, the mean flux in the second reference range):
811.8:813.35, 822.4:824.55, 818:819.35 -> 0.06 mag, 8.95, 8.07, 8.17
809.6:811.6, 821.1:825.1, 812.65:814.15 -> 0.07 mag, 8.58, 8.06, 8.65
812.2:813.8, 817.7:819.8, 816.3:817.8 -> -0.15 mag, 8.1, 9.24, 8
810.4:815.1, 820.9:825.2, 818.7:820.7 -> 0.06 mag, 8.73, 8.24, 8.68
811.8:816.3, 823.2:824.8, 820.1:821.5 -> -0.02 mag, 8.67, 8.77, 8.62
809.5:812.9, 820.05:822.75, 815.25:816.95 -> 0.00 mag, 8.9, 8.83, 8.72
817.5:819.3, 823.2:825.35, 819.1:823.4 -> 0.01 mag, 8.12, 8.4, 8.88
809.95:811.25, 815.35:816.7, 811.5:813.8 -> -0.04 mag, 8.31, 8.76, 8.72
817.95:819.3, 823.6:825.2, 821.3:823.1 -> 0.03 mag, 8.1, 8.44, 9.08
